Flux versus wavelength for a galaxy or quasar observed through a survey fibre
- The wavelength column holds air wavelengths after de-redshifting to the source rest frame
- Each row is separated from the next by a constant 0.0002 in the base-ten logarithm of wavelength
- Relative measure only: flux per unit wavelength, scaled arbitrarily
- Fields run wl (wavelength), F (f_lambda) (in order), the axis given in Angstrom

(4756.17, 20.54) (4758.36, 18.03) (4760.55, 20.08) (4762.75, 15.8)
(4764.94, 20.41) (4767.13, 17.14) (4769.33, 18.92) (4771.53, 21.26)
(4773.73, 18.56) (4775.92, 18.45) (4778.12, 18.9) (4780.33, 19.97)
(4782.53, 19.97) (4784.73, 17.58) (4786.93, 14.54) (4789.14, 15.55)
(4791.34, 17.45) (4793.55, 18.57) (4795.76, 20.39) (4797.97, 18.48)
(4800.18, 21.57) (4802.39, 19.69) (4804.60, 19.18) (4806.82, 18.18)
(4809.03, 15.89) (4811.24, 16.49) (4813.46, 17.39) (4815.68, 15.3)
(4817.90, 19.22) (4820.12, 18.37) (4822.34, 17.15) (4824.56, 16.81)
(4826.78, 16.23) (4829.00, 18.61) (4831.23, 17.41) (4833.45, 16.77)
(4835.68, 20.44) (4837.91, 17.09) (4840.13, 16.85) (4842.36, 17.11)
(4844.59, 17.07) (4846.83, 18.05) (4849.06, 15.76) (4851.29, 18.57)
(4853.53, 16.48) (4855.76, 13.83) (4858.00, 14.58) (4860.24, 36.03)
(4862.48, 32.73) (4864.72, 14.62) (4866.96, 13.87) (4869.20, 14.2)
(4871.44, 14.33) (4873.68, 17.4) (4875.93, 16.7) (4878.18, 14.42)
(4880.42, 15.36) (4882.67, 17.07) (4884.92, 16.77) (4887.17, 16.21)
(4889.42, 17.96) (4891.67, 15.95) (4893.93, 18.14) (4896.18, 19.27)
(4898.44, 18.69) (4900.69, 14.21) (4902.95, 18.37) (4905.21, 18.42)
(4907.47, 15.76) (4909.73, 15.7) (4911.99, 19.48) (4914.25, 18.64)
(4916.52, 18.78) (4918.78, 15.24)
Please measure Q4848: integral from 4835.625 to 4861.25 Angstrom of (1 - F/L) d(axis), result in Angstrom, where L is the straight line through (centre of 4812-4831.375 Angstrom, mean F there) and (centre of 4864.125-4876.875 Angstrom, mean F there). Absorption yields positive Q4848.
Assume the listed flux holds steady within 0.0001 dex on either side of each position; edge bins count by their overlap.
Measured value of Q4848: -3.5 Angstrom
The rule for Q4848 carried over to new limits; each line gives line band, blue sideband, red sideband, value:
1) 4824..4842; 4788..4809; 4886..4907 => 0.7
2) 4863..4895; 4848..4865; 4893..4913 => 4.8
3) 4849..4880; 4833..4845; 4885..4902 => -1.2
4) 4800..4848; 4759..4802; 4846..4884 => 1.4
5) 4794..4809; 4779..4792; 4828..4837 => -1.3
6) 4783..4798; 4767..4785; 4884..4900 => 1.1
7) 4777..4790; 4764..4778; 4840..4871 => 0.8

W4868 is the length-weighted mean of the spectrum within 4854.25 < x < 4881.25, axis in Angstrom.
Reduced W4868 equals 18.2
